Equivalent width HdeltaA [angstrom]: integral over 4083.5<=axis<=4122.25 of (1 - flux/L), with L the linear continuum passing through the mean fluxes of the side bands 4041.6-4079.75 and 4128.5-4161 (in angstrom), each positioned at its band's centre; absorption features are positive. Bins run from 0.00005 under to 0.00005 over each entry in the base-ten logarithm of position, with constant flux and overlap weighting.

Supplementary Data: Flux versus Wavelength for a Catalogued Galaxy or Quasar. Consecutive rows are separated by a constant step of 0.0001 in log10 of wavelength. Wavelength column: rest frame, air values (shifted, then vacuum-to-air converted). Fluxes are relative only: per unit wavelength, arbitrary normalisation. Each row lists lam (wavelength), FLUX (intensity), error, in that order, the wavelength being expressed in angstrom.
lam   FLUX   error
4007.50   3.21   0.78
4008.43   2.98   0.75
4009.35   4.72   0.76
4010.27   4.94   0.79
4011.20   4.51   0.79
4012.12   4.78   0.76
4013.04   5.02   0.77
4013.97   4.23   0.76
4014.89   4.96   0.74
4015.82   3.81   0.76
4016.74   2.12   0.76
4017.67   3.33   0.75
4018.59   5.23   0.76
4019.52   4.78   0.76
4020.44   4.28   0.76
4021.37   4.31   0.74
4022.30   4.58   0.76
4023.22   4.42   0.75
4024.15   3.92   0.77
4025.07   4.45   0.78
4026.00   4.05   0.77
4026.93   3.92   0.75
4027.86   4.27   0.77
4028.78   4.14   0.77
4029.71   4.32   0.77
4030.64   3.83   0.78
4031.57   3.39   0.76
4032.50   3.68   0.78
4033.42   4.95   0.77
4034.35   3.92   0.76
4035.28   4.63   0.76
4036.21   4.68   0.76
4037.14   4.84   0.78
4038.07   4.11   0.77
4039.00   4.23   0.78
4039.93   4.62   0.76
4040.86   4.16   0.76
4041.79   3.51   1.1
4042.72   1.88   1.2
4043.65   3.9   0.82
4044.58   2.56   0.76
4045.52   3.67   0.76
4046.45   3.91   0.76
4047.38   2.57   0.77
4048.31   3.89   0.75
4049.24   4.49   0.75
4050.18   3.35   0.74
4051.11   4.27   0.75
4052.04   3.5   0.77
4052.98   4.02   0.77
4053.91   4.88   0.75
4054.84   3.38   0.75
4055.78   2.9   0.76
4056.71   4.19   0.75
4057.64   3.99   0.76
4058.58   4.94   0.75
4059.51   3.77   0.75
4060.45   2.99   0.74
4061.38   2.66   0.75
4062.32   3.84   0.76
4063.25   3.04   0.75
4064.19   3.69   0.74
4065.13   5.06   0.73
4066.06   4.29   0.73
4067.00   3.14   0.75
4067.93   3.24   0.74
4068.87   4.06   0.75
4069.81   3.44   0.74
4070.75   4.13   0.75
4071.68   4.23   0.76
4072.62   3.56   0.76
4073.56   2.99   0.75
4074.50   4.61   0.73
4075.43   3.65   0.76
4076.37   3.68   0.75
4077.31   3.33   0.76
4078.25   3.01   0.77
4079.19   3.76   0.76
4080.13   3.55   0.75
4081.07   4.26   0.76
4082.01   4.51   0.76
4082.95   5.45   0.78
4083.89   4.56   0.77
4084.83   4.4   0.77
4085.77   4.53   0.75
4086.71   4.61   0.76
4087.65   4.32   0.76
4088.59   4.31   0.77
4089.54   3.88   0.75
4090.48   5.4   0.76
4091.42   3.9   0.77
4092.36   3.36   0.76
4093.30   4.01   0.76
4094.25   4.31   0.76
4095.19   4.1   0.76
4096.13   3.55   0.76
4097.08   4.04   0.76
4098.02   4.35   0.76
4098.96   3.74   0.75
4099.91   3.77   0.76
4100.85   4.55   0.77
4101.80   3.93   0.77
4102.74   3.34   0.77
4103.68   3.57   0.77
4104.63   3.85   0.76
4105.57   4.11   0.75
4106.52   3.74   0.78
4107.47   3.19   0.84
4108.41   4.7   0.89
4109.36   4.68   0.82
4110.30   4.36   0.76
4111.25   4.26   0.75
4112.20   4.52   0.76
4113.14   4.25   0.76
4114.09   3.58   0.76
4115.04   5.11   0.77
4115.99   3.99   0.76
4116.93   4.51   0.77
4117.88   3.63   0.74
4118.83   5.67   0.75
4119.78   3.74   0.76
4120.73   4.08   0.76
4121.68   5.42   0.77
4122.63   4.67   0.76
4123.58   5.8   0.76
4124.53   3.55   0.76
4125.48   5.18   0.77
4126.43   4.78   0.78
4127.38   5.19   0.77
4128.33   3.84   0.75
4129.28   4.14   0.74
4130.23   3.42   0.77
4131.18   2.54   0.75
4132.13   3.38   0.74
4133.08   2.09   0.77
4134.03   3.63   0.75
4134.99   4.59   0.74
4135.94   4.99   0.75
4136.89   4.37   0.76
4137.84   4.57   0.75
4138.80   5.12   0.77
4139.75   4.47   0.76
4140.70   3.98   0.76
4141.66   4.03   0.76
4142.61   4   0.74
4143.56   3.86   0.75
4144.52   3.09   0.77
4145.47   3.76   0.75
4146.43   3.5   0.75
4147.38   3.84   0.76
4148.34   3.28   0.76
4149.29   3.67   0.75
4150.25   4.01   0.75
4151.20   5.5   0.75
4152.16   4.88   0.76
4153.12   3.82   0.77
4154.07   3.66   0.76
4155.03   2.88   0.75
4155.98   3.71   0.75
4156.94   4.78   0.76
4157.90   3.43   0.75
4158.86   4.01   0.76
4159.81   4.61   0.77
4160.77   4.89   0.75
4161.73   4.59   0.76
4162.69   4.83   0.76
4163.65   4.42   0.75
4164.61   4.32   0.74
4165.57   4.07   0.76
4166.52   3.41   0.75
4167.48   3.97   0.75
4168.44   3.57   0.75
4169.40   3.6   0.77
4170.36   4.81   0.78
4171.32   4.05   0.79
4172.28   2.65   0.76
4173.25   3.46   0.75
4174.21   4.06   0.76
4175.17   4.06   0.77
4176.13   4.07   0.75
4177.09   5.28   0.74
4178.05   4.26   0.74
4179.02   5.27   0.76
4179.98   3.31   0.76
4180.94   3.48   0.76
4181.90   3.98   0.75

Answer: -4.0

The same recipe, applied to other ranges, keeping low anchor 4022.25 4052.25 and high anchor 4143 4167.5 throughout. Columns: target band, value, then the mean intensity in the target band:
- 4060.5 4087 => 0.63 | 3.88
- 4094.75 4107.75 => 0.46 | 3.85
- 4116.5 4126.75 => -1.60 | 4.63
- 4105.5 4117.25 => -0.67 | 4.23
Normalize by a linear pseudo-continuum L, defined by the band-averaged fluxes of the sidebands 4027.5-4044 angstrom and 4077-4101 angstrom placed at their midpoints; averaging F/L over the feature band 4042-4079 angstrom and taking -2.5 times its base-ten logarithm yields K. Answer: 0.12 mag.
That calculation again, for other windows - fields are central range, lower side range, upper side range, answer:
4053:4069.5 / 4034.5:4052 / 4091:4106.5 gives 0.02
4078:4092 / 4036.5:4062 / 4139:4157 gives -0.13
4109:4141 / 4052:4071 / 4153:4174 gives -0.10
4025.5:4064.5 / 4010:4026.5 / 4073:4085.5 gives 0.09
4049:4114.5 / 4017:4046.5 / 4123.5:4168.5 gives 0.03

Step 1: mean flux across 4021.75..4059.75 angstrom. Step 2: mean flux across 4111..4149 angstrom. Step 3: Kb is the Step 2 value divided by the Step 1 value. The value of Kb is 1.0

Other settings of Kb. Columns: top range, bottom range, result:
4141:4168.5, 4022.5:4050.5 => 1.02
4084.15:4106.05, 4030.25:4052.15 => 1.06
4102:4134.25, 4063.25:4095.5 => 1.03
